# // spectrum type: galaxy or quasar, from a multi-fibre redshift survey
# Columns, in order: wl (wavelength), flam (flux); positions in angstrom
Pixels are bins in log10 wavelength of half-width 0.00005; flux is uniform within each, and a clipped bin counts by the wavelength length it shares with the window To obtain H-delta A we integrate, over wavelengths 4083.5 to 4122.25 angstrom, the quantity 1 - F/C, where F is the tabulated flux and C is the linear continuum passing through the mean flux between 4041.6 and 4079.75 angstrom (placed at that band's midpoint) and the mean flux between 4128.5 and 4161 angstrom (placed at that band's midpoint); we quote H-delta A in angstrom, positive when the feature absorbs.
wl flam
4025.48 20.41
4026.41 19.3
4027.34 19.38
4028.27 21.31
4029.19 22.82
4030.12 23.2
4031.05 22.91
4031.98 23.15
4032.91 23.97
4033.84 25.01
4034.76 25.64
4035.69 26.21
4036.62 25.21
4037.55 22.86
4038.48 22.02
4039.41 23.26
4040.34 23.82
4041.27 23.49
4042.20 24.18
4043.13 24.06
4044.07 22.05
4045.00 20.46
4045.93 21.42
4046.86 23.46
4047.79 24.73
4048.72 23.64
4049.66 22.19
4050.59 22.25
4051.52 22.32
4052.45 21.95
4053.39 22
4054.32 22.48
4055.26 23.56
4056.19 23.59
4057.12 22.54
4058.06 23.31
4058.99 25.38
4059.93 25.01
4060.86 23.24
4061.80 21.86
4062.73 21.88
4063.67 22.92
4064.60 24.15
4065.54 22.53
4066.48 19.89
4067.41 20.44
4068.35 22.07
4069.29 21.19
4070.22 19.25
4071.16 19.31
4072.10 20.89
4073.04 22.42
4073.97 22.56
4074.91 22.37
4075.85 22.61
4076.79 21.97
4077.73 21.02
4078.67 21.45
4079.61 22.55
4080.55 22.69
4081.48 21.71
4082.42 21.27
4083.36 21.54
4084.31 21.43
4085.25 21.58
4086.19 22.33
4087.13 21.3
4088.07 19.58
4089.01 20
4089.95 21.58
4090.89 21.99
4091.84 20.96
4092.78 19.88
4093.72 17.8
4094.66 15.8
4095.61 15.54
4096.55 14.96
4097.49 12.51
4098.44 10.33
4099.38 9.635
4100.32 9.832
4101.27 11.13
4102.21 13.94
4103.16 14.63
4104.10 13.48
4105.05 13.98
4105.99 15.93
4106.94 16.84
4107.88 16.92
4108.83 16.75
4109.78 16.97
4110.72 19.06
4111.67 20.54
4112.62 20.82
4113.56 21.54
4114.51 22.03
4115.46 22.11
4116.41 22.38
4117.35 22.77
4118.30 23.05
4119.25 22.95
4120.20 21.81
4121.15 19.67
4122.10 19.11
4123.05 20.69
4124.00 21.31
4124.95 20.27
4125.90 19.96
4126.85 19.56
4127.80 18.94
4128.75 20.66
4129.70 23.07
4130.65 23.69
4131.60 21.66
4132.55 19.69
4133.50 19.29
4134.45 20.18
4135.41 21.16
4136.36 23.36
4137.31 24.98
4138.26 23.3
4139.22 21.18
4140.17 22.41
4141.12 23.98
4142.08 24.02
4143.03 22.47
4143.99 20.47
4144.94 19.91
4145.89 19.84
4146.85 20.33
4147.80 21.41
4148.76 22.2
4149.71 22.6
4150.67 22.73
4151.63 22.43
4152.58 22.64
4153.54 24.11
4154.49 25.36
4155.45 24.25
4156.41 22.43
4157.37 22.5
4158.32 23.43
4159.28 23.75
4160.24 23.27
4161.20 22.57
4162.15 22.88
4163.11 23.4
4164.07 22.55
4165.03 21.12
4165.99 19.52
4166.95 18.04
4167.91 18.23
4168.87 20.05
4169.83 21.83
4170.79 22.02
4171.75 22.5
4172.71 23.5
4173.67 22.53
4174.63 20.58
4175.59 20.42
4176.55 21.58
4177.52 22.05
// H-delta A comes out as 7.2 angstrom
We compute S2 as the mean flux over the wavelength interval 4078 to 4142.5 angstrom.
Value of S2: 19.6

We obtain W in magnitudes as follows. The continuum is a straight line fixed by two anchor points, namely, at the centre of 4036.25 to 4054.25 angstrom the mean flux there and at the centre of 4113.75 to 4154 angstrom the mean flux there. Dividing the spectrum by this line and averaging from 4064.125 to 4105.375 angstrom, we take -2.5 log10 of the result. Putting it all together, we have 0.17 mag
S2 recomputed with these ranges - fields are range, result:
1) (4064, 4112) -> 18.8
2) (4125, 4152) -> 21.6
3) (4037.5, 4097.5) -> 21.7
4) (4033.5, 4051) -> 23.5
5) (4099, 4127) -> 18.3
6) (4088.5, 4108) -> 15.6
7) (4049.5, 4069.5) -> 22.6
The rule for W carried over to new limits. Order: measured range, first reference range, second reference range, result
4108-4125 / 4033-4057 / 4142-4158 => 0.10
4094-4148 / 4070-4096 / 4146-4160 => 0.15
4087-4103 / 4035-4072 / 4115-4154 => 0.35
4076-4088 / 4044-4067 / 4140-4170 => 0.04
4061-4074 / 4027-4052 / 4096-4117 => -0.07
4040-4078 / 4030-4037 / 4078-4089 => 0.02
